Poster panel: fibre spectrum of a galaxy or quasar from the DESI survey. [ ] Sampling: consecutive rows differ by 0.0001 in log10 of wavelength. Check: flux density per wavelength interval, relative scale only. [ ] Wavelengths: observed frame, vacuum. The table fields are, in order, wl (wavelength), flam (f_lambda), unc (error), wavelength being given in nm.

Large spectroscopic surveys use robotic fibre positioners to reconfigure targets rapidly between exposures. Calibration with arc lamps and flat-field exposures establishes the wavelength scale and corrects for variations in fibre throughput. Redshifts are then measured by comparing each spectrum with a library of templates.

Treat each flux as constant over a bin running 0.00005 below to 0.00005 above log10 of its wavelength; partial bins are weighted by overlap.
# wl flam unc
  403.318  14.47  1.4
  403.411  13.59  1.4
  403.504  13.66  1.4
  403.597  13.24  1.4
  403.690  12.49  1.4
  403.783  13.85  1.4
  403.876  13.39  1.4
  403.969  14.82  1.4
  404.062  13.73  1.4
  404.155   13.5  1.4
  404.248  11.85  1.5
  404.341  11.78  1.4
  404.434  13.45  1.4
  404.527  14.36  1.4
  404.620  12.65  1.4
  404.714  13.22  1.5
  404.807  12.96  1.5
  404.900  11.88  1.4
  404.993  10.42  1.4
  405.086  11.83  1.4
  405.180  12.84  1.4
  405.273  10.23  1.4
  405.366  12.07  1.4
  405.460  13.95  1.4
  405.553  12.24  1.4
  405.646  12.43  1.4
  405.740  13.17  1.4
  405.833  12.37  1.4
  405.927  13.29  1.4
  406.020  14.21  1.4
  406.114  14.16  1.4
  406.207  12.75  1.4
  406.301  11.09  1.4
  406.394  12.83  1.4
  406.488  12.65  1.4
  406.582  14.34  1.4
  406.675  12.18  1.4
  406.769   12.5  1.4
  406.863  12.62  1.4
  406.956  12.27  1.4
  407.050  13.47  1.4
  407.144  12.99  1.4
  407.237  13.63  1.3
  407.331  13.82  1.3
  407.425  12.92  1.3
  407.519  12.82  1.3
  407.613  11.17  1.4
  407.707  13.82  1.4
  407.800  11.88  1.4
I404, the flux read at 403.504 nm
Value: 13.66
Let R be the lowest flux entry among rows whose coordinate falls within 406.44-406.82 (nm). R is 12.18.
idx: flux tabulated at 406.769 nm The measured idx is 12.5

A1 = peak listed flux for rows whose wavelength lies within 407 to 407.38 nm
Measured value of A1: 13.82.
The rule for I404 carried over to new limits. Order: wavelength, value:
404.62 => 12.65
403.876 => 13.39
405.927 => 13.29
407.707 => 13.82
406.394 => 12.83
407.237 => 13.63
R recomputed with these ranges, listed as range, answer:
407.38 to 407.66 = 11.17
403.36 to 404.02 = 12.49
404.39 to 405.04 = 10.42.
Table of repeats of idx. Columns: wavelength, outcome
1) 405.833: 12.37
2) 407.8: 11.88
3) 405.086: 11.83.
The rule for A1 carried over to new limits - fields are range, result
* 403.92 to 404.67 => 14.82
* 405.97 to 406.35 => 14.21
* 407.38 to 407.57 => 12.92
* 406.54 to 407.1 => 14.34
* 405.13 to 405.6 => 13.95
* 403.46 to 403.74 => 13.66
